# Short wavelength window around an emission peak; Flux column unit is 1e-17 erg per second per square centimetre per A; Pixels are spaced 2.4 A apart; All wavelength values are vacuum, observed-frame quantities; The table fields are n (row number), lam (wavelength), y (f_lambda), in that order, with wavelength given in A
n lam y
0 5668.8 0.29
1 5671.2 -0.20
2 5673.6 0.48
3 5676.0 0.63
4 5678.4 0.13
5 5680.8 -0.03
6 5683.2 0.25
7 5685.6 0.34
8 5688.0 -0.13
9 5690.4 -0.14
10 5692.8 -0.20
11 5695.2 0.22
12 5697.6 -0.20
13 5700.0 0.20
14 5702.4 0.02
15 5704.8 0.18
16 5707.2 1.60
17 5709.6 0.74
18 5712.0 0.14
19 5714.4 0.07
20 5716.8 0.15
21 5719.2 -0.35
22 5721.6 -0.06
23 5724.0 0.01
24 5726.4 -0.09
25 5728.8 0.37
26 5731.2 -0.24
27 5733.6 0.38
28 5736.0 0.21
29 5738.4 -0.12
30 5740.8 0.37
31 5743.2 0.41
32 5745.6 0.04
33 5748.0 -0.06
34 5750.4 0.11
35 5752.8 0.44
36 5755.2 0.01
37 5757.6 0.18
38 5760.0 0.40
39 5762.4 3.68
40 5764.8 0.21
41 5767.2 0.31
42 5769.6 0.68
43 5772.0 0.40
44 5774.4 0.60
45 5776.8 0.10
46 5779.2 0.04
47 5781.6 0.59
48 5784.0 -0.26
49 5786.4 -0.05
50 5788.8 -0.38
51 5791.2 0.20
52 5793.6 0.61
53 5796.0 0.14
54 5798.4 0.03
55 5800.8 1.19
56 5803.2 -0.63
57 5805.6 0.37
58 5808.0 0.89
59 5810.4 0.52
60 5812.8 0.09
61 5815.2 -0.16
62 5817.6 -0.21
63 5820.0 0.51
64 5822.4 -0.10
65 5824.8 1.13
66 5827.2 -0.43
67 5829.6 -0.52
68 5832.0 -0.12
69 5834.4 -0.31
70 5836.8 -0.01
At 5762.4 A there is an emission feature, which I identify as [O III]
